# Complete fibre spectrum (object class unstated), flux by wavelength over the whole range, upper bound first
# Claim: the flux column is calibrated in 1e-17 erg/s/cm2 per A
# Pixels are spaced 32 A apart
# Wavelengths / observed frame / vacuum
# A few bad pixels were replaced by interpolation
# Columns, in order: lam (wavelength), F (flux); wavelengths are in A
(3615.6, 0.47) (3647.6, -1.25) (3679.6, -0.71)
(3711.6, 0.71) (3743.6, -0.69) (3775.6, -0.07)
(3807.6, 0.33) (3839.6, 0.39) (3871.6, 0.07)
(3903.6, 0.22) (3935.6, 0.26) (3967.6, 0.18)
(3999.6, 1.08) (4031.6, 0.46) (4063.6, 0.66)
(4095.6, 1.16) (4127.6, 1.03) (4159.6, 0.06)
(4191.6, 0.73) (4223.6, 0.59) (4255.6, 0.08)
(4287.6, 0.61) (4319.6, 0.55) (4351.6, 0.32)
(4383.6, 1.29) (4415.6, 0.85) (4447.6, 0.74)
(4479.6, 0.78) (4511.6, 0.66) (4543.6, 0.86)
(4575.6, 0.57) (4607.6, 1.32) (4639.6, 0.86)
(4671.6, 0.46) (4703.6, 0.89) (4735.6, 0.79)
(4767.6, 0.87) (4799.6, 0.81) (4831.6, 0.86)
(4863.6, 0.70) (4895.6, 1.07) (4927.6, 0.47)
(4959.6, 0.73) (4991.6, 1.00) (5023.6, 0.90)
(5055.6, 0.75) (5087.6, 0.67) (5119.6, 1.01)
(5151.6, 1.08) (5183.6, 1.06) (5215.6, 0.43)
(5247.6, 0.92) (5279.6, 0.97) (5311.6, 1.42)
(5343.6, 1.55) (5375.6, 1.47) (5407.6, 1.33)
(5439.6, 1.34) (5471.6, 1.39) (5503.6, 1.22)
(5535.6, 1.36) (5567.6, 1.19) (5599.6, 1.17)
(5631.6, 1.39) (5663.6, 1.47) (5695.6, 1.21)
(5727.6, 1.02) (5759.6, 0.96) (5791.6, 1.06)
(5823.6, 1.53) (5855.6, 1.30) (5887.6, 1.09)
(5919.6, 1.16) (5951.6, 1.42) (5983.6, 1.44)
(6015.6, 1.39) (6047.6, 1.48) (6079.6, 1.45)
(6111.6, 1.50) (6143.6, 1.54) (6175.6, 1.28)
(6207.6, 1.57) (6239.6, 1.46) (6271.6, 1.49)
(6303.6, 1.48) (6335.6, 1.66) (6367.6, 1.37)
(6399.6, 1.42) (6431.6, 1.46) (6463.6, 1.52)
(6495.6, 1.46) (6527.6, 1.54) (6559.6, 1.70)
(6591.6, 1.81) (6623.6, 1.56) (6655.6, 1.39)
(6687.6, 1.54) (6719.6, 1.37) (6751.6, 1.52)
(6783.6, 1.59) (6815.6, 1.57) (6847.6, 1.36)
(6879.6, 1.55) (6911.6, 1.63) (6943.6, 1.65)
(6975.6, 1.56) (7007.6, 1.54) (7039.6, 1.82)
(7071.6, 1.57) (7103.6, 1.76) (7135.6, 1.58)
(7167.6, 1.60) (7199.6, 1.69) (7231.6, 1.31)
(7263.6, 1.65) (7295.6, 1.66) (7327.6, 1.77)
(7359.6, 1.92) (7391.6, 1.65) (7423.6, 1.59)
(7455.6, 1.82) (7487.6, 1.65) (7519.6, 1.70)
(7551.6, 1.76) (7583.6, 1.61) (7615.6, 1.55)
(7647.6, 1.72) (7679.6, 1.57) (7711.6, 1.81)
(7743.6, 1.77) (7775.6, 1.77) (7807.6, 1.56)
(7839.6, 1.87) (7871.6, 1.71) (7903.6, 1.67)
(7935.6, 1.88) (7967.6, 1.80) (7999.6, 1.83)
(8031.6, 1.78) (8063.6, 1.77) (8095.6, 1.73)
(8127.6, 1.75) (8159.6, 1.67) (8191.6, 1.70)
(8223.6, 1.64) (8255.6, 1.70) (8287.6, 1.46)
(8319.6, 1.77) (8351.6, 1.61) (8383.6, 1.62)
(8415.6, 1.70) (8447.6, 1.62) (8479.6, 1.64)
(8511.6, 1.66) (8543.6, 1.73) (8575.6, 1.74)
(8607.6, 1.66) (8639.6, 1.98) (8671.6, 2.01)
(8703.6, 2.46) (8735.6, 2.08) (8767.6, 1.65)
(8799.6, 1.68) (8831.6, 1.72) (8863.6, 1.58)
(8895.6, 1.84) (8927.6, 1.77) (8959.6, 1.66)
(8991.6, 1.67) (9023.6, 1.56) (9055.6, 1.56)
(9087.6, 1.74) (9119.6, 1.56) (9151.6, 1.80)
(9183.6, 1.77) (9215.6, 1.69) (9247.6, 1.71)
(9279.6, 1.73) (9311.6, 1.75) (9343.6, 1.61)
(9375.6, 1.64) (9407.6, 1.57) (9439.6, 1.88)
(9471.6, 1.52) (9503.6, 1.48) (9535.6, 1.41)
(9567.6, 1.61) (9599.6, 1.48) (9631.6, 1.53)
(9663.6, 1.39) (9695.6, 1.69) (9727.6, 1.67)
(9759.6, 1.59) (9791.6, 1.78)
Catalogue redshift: 0.326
